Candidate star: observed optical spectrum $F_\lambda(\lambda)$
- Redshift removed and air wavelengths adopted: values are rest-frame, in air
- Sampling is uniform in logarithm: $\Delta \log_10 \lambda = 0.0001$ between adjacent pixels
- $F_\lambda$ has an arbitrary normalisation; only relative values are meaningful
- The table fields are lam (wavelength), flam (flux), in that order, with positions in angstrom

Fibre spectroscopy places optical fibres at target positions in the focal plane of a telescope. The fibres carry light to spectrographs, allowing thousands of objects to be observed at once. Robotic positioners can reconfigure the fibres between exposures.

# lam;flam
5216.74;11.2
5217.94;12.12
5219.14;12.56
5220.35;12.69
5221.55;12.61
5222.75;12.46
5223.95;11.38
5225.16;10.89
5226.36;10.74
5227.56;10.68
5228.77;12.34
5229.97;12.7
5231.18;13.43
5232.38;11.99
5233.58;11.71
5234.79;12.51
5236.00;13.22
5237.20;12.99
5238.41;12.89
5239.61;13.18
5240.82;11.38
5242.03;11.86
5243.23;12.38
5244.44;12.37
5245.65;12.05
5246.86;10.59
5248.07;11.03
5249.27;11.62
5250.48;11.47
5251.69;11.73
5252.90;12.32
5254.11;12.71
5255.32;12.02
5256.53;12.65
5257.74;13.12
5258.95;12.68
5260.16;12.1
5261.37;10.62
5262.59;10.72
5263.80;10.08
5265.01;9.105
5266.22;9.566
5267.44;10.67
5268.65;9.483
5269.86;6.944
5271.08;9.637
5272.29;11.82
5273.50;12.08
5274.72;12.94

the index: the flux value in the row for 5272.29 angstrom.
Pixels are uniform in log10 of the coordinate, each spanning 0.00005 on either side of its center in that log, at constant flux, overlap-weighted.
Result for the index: 11.82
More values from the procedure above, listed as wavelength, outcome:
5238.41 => 12.89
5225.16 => 10.89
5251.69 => 11.73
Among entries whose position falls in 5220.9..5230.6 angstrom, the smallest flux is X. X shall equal 10.68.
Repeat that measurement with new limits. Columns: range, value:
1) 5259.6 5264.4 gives 10.08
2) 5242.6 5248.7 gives 10.59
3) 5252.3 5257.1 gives 12.02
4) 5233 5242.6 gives 11.38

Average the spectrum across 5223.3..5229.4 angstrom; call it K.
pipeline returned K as 11.2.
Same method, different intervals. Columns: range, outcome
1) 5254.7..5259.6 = 12.6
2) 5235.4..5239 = 13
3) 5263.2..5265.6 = 9.6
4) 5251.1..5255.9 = 12.2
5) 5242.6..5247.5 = 11.8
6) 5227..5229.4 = 11.5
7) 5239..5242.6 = 12.1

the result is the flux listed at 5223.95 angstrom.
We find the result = 11.38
